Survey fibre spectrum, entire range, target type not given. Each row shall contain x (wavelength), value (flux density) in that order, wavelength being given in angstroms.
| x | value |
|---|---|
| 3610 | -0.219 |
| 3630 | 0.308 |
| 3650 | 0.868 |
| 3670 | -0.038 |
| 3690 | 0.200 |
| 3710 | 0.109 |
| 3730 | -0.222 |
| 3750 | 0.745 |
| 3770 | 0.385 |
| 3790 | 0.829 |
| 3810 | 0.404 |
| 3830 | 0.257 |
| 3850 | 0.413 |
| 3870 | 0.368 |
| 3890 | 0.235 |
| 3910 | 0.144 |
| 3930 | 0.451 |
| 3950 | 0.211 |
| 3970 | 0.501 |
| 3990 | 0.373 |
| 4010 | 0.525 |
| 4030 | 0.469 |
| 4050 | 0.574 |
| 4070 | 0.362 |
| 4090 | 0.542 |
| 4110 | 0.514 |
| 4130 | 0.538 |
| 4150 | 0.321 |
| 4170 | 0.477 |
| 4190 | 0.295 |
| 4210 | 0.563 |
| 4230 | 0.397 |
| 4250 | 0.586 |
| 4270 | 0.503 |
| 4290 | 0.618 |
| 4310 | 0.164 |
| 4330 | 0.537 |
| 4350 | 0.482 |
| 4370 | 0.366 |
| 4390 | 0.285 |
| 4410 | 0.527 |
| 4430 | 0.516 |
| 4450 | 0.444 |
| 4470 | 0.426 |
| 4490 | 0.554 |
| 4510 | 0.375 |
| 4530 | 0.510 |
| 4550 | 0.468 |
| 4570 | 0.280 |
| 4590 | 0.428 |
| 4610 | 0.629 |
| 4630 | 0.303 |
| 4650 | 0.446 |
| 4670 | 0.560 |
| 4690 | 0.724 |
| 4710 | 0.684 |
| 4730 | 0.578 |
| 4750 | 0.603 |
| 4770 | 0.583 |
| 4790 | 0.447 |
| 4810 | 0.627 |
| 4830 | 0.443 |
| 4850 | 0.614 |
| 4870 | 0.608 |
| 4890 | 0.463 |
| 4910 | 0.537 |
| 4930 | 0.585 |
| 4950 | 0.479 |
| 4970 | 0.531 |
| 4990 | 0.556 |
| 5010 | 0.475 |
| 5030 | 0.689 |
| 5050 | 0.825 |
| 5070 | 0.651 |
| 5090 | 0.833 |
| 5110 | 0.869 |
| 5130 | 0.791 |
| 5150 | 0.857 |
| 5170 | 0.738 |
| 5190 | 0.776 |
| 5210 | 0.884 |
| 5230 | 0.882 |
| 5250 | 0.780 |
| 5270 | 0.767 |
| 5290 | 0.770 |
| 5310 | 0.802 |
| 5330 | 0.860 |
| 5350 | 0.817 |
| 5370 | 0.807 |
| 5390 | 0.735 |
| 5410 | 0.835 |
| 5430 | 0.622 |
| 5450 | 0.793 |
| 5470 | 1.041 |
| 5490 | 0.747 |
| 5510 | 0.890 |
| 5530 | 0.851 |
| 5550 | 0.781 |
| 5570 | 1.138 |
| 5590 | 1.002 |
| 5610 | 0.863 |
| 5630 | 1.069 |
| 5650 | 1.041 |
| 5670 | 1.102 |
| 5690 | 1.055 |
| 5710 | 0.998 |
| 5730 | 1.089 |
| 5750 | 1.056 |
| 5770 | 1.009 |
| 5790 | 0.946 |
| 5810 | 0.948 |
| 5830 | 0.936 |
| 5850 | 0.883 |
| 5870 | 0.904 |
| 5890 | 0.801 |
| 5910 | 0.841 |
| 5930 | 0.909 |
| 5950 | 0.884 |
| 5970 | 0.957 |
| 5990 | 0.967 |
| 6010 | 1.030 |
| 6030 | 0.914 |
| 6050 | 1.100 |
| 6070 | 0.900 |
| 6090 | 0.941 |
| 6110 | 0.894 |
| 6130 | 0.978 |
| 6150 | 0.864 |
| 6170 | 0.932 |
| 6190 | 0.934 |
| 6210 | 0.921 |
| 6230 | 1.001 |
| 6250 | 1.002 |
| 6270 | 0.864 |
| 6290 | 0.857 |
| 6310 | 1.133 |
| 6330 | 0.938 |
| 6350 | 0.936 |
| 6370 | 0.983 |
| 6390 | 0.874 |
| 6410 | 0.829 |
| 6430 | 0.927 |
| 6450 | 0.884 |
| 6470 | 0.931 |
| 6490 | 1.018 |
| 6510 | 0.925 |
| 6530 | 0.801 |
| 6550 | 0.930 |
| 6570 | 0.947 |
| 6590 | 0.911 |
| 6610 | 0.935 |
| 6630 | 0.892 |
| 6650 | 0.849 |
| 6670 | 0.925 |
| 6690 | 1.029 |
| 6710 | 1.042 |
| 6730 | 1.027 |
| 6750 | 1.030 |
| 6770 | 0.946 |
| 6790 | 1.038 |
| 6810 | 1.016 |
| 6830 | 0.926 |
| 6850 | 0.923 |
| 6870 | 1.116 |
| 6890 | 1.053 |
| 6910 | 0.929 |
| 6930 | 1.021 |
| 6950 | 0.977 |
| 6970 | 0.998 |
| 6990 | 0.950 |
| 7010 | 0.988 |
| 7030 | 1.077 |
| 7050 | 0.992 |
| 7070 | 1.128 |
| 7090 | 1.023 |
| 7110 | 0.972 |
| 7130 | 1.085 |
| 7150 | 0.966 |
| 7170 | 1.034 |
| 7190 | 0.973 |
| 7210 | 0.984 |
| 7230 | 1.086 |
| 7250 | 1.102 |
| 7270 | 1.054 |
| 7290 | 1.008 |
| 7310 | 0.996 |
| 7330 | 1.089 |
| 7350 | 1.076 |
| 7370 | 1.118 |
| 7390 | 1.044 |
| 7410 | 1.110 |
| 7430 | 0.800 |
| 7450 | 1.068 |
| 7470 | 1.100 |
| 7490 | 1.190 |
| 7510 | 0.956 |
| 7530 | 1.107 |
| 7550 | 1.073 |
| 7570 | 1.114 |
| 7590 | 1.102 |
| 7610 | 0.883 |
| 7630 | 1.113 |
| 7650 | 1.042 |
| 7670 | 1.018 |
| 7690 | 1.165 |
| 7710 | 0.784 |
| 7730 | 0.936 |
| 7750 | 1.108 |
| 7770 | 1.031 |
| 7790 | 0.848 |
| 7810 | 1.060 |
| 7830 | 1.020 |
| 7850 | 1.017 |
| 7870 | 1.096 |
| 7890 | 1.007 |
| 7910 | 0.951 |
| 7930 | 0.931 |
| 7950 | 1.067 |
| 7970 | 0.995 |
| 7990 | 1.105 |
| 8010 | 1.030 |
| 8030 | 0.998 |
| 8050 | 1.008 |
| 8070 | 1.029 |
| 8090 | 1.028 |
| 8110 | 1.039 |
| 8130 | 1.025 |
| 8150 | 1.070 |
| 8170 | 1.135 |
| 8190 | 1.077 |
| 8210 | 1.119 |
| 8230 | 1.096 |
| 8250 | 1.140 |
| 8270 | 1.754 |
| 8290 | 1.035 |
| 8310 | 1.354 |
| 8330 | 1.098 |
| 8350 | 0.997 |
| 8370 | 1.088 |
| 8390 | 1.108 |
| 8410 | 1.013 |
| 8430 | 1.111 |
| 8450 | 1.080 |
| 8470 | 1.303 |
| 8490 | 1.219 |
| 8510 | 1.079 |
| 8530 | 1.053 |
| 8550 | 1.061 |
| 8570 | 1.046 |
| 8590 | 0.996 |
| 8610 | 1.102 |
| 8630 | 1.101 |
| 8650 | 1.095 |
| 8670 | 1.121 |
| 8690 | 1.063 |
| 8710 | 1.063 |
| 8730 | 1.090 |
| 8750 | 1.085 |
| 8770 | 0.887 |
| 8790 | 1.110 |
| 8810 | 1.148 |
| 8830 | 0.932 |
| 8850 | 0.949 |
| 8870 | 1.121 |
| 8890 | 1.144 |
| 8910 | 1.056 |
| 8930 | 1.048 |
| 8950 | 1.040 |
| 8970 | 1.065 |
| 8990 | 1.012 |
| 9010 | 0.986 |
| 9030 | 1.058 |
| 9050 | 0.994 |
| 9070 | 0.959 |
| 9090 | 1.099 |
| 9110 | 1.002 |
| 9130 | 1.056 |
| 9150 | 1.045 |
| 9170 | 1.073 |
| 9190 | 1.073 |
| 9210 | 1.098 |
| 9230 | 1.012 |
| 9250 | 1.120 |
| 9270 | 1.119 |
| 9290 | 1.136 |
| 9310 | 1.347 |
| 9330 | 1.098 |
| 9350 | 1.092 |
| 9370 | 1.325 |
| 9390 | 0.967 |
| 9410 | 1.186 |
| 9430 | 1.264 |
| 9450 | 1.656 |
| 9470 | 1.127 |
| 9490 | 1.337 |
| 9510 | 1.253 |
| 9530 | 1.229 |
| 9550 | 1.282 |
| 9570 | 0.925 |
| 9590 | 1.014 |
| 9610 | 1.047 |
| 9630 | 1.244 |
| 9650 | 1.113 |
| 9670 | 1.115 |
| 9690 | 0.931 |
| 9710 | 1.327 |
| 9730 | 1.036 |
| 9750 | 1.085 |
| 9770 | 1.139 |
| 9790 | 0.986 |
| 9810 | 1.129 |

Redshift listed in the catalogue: 0.261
